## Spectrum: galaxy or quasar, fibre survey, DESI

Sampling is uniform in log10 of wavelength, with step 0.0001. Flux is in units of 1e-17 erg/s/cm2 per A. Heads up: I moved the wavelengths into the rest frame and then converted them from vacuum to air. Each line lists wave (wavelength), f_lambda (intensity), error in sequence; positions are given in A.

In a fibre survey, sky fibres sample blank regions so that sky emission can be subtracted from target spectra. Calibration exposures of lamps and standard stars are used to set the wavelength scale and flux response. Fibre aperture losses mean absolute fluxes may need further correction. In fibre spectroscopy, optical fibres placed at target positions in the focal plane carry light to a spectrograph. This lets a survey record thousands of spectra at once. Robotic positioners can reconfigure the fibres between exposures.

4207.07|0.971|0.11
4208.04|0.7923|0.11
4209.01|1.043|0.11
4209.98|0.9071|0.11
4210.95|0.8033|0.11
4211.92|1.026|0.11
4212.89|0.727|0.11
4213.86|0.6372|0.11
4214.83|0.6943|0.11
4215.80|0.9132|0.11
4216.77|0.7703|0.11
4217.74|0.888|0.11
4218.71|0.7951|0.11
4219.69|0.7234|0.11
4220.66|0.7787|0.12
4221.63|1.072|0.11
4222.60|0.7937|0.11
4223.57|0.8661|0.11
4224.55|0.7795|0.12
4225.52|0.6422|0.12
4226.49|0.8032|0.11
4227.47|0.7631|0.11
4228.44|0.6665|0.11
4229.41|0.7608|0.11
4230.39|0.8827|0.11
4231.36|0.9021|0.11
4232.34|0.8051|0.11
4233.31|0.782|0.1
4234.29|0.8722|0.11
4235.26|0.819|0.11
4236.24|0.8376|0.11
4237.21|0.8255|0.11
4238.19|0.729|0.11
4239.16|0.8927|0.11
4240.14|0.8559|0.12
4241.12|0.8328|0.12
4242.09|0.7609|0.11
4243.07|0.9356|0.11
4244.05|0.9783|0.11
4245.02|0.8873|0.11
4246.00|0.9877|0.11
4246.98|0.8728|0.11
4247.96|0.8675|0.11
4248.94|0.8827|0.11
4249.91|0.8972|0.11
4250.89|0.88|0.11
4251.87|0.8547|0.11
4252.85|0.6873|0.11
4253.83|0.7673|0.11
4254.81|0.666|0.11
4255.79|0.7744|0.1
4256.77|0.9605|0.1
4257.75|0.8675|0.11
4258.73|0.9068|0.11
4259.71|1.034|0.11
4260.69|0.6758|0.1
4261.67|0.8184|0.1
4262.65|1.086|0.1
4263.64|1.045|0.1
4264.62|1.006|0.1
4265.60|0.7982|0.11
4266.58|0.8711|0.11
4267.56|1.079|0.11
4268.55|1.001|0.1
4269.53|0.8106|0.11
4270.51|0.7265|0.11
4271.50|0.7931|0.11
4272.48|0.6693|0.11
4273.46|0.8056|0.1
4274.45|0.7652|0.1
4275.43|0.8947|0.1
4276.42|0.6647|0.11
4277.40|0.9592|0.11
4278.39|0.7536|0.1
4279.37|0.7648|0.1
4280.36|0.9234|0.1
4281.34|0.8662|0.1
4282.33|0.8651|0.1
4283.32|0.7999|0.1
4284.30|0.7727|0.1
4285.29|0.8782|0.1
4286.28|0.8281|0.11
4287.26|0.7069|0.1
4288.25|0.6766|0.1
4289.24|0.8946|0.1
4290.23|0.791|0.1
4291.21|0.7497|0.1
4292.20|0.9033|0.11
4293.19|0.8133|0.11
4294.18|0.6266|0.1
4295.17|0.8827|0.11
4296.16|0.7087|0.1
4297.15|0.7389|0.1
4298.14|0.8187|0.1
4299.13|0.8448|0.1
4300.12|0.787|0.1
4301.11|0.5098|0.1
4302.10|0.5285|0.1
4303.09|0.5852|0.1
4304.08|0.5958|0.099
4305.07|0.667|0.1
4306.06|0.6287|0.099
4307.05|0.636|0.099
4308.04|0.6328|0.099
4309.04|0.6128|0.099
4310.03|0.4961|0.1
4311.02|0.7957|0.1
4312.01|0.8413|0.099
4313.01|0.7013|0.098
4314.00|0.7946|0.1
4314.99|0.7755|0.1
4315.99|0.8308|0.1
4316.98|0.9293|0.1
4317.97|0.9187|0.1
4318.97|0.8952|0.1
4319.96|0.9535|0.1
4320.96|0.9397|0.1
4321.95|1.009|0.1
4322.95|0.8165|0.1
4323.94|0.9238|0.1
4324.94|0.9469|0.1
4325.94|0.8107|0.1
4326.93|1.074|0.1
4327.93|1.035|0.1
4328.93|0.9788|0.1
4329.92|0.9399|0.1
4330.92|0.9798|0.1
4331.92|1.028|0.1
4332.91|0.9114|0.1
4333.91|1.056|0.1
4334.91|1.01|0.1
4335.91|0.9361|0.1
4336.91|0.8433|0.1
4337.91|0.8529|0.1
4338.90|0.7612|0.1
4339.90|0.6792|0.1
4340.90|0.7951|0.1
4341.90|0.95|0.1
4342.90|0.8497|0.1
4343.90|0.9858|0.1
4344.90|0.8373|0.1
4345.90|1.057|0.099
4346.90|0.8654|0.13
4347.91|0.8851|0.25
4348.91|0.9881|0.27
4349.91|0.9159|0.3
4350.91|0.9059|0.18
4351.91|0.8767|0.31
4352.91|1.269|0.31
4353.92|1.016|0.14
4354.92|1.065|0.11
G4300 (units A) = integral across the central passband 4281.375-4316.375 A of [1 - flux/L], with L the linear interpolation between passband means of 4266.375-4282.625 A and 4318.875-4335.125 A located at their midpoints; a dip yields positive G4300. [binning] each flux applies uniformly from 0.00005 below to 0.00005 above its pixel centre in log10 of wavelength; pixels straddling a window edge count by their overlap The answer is 6.08 A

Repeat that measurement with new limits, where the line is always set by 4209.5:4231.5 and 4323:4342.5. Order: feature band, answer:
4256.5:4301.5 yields 1.8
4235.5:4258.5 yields -0.4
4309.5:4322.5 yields 1.0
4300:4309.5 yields 3.0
